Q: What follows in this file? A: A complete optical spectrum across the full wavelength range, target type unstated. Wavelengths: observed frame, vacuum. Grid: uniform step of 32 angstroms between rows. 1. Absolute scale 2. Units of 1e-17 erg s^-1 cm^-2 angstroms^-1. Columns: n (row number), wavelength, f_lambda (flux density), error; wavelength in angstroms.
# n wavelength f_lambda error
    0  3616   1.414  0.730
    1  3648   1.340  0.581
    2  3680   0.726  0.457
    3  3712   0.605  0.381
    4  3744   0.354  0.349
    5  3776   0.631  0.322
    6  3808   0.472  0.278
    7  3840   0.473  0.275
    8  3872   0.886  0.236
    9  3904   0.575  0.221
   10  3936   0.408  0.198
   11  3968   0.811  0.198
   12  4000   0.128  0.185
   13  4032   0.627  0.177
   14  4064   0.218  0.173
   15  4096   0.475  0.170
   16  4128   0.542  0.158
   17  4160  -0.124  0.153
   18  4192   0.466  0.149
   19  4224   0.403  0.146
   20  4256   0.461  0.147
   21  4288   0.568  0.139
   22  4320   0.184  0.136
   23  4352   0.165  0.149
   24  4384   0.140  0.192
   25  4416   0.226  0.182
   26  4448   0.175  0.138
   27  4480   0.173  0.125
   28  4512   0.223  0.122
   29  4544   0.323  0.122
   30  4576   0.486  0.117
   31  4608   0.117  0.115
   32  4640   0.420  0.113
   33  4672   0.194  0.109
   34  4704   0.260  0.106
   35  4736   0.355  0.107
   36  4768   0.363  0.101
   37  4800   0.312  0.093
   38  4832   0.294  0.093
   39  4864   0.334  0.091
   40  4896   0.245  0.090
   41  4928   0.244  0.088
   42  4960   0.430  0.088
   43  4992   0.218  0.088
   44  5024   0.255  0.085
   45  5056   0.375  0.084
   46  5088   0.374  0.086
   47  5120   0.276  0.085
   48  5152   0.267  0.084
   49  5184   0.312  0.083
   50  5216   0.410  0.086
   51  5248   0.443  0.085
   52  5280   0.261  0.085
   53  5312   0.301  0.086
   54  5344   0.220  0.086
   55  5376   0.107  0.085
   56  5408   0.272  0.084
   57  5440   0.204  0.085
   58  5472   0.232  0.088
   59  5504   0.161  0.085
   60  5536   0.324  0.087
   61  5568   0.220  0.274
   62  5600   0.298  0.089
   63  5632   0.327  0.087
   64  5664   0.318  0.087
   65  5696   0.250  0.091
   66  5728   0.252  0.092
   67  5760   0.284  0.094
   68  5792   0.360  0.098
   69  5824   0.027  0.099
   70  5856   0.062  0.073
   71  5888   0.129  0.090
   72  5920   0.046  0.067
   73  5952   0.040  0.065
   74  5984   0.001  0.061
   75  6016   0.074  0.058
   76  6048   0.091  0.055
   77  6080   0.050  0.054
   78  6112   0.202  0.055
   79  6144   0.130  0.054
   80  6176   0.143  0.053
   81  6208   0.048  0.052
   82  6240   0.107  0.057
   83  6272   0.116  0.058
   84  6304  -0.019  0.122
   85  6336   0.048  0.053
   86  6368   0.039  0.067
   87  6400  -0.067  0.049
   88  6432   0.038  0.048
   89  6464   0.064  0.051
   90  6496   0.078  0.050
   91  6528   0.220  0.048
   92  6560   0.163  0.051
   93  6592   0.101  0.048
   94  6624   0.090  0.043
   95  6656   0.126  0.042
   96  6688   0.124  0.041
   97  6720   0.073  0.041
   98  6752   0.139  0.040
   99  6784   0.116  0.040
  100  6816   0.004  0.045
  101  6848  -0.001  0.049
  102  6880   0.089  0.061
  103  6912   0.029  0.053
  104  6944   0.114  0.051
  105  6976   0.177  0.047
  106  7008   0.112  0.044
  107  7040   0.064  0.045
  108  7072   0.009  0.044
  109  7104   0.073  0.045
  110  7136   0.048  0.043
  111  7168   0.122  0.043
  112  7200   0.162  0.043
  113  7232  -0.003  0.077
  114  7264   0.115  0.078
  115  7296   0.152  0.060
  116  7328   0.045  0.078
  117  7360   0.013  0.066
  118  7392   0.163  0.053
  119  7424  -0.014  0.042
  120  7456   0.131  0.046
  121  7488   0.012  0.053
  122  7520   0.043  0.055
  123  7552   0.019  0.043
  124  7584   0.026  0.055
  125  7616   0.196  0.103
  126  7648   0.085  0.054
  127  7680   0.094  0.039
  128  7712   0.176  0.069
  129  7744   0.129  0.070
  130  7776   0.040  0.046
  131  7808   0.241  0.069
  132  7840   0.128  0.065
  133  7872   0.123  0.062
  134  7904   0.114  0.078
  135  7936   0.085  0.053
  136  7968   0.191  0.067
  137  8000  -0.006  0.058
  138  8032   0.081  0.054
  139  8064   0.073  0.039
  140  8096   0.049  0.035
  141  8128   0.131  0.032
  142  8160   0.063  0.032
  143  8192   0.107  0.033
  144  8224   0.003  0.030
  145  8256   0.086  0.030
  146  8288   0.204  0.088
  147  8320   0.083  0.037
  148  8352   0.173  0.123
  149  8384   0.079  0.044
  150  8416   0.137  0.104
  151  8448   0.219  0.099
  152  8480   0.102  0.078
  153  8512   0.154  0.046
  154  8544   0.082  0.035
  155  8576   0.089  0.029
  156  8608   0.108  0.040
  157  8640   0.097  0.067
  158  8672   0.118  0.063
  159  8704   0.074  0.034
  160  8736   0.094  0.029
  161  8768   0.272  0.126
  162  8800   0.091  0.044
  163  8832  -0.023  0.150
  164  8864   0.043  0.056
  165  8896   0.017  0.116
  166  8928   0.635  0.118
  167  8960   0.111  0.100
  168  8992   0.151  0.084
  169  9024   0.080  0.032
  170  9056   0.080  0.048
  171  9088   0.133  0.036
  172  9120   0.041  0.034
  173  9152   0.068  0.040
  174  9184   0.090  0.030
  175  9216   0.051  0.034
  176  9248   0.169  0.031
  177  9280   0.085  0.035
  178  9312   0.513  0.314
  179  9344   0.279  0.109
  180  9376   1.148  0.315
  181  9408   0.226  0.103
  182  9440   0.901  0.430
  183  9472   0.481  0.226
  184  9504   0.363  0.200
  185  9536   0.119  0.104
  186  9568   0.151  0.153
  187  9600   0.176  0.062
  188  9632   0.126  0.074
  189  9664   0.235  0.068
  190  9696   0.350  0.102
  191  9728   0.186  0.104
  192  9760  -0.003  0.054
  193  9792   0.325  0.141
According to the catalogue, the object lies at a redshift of 1.39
